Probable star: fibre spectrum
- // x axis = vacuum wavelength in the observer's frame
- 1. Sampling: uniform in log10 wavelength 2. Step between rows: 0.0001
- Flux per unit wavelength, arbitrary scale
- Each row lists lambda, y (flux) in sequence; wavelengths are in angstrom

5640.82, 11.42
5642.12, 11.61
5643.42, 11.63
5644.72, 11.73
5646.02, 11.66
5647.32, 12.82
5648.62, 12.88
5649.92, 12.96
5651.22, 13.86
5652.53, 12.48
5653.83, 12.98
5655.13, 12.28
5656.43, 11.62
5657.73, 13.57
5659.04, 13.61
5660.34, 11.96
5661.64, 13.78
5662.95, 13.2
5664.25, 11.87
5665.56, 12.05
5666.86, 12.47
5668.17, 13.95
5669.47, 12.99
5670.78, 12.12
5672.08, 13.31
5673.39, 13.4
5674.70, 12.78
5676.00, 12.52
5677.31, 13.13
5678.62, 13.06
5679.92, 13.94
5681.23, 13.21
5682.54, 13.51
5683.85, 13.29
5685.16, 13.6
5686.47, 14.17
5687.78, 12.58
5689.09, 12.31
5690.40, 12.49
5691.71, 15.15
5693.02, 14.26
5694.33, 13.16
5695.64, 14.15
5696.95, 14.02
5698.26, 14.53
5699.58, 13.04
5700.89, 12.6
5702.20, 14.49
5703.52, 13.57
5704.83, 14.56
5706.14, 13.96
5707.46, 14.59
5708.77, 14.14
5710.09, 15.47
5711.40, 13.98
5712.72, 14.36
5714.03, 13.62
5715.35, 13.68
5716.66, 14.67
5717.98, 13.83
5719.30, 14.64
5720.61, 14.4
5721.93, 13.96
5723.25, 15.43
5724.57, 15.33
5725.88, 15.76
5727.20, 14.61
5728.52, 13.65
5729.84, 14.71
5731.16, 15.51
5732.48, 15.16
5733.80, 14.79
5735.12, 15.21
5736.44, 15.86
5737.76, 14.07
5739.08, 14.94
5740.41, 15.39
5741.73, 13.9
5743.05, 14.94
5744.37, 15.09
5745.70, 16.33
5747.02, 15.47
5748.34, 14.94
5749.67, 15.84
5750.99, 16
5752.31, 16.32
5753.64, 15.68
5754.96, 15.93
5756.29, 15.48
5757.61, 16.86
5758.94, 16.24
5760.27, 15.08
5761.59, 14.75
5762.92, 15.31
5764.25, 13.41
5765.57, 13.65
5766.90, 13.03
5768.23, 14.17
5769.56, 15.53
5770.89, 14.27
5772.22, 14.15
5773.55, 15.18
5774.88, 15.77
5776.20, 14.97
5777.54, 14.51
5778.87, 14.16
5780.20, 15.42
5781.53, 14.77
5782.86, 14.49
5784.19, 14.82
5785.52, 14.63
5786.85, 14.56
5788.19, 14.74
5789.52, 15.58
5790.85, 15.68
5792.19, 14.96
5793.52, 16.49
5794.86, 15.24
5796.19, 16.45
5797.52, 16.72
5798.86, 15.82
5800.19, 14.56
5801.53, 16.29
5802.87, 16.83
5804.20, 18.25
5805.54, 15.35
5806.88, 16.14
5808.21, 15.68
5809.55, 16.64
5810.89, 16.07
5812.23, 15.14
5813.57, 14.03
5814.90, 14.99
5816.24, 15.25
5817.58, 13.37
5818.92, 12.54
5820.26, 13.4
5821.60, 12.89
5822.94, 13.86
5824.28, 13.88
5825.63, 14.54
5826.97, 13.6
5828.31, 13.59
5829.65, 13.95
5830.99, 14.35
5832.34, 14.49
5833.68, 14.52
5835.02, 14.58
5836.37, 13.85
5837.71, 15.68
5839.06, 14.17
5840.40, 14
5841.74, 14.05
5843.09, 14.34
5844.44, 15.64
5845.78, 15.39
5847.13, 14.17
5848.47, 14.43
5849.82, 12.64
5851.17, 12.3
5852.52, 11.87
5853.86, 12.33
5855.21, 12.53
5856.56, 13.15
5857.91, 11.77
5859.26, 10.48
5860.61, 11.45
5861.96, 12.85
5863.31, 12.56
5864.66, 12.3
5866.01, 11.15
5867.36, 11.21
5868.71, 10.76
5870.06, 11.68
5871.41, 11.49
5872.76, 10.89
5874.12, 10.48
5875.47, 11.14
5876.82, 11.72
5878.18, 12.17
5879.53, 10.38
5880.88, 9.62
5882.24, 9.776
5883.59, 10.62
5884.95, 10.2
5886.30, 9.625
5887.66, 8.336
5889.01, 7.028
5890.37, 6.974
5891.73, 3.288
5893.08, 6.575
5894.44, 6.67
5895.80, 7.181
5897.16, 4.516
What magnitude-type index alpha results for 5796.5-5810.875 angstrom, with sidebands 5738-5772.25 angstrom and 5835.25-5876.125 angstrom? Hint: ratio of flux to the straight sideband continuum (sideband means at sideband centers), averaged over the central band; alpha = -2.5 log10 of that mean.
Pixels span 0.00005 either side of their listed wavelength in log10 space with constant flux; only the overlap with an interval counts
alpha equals -0.164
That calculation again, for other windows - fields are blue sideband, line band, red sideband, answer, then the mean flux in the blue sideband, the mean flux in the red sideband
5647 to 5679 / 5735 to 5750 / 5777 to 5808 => -0.05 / 12.9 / 15.5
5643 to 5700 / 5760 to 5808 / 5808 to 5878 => -0.15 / 13.1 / 13.3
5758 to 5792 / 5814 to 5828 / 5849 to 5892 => -0.08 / 14.8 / 10.9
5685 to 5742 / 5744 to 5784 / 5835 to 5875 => -0.10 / 14.3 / 12.8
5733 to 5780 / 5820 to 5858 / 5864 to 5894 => -0.20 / 15.1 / 9.85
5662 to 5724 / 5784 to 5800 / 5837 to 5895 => -0.24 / 13.6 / 11.4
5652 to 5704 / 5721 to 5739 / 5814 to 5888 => -0.15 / 13.2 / 12.7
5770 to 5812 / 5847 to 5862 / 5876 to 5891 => -0.08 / 15.5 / 9.7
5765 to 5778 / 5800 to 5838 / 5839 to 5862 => -0.08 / 14.5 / 13.2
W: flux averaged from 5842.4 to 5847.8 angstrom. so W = 14.9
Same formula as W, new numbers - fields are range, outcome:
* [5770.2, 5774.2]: 14.5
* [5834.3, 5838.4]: 14.7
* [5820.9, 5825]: 13.5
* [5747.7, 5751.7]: 15.6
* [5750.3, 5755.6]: 16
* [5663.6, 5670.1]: 12.7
